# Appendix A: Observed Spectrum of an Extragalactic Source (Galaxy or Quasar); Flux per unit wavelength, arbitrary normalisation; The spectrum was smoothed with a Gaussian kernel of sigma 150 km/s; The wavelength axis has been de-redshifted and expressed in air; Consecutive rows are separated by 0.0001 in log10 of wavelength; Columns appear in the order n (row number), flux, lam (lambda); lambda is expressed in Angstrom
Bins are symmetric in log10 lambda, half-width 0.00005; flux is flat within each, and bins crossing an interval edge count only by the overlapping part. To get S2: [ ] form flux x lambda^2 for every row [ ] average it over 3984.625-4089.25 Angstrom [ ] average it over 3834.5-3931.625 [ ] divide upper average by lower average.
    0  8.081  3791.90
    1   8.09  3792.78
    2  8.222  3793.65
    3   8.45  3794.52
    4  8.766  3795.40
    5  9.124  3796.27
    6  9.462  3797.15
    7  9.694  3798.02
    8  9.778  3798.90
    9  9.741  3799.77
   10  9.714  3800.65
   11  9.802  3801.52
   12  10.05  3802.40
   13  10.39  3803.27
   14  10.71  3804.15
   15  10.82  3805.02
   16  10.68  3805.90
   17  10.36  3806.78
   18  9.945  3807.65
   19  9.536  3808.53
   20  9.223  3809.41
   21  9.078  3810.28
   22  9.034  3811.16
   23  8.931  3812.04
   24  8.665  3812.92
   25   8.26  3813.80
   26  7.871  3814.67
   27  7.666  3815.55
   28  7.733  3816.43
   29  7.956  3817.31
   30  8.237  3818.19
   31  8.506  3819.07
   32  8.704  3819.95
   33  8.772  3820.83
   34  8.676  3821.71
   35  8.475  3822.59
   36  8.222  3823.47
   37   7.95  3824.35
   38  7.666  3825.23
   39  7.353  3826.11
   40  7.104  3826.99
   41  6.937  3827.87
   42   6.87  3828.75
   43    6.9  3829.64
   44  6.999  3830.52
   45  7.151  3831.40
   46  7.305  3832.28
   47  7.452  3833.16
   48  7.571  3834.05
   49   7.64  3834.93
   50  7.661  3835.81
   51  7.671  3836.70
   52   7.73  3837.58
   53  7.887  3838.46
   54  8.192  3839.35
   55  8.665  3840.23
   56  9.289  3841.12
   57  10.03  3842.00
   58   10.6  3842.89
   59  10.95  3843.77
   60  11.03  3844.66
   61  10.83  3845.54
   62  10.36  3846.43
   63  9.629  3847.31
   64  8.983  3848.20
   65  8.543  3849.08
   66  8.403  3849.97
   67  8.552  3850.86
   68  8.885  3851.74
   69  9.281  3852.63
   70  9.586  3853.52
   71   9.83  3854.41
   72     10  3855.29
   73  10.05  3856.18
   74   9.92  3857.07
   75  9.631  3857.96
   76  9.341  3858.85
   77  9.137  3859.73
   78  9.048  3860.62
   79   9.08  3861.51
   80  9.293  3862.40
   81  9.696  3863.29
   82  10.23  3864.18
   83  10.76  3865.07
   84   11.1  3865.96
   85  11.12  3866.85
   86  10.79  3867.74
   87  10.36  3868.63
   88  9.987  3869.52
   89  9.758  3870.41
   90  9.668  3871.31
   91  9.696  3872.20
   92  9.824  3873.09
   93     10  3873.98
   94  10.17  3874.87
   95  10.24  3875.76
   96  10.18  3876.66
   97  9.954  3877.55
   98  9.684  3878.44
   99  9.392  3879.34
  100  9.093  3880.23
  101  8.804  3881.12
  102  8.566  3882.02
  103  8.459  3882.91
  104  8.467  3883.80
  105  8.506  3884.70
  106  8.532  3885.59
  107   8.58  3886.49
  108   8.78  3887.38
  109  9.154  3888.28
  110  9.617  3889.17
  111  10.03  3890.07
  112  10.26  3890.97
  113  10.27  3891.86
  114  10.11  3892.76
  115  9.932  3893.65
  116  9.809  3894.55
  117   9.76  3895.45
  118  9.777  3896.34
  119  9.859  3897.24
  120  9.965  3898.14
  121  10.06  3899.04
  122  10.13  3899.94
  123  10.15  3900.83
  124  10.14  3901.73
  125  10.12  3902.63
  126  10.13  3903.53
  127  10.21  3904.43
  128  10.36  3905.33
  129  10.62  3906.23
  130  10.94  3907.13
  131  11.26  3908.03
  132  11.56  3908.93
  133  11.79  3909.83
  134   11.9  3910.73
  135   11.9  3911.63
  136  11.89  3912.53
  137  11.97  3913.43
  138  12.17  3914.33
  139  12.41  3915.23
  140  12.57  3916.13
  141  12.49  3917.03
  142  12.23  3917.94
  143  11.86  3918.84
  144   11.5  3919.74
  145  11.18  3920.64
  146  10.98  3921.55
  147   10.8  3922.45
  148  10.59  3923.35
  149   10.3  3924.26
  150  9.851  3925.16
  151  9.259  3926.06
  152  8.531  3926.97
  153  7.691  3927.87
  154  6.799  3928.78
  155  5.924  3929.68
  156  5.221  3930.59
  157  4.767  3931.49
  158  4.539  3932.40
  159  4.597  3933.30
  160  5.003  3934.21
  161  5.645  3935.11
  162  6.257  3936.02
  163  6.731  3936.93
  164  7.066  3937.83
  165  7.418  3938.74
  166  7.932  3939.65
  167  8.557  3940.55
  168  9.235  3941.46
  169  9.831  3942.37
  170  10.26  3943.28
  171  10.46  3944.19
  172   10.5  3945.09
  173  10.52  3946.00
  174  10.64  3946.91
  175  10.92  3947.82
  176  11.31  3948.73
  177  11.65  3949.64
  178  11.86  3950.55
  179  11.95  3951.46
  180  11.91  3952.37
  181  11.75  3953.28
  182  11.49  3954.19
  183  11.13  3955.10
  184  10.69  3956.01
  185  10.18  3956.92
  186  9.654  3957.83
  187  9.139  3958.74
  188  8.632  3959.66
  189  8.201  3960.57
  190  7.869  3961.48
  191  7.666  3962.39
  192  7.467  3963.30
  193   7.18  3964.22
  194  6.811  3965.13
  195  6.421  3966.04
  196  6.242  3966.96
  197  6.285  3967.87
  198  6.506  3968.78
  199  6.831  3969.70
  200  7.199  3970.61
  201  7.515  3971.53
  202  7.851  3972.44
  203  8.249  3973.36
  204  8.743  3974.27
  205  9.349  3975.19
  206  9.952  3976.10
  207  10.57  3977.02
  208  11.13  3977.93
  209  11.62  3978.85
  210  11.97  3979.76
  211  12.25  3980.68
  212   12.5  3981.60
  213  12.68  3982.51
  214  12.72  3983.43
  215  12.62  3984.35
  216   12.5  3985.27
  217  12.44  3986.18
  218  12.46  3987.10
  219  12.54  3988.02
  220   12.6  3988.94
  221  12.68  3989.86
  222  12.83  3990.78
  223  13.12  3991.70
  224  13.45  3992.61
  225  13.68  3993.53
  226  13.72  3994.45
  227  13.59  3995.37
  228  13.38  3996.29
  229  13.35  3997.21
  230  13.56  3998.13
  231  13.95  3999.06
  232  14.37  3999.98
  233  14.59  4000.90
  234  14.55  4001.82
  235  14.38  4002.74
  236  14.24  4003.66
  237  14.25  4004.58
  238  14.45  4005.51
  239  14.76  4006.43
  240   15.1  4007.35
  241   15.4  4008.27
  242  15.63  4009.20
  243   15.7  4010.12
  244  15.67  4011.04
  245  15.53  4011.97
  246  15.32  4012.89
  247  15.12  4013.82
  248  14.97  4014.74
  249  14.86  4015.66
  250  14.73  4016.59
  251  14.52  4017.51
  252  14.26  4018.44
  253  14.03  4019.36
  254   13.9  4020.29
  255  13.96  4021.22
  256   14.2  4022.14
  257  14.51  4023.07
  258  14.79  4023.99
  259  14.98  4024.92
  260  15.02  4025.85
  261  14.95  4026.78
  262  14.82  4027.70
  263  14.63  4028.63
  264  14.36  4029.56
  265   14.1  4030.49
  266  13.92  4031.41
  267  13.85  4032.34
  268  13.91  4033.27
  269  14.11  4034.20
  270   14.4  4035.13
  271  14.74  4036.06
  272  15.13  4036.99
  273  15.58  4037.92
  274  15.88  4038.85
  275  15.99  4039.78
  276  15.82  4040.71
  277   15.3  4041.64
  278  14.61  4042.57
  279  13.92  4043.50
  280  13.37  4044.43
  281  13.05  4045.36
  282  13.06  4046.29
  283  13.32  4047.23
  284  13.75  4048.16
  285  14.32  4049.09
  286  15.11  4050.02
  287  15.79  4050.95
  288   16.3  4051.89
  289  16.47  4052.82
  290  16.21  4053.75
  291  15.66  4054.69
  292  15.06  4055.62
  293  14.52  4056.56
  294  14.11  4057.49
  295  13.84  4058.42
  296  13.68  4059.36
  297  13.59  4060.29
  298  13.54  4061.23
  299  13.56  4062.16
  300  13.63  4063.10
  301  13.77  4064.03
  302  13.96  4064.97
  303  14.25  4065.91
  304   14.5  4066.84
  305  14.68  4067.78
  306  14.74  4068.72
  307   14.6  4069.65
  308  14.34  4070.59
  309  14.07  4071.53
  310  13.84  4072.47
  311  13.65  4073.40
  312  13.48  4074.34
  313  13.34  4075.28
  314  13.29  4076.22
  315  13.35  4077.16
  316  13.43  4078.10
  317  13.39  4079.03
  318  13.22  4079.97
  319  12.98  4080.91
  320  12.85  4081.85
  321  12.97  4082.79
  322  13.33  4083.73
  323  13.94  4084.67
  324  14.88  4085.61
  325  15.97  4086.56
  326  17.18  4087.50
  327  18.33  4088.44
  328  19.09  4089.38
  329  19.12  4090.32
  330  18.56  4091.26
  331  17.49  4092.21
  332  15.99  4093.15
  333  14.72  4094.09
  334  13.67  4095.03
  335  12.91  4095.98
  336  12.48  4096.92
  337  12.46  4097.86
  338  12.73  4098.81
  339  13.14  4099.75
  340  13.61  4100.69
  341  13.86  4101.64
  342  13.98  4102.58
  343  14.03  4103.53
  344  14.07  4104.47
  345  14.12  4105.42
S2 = 1.6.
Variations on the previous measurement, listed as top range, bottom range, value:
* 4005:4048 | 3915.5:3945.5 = 1.77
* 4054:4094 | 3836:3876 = 1.70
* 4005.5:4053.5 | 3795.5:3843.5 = 1.90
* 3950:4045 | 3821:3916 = 1.41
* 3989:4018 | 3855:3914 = 1.52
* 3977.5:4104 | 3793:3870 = 1.75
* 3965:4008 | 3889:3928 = 1.14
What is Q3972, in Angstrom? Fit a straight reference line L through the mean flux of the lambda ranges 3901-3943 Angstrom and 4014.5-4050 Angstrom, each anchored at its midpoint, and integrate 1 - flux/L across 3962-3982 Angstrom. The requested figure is 5.3 Angstrom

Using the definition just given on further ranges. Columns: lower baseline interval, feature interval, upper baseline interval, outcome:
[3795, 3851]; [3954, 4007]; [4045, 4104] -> 5.6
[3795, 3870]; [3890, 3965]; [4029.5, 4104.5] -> 9.9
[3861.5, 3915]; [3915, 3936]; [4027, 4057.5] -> 4.4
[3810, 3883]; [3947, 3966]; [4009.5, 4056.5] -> 3.9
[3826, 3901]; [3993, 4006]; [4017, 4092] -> -1.0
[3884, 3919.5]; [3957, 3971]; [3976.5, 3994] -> 5.2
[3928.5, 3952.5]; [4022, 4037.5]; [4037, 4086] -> -2.2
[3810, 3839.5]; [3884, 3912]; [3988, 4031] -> 0.9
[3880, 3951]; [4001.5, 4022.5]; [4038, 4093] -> -3.1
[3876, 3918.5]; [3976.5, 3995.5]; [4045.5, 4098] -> -0.1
